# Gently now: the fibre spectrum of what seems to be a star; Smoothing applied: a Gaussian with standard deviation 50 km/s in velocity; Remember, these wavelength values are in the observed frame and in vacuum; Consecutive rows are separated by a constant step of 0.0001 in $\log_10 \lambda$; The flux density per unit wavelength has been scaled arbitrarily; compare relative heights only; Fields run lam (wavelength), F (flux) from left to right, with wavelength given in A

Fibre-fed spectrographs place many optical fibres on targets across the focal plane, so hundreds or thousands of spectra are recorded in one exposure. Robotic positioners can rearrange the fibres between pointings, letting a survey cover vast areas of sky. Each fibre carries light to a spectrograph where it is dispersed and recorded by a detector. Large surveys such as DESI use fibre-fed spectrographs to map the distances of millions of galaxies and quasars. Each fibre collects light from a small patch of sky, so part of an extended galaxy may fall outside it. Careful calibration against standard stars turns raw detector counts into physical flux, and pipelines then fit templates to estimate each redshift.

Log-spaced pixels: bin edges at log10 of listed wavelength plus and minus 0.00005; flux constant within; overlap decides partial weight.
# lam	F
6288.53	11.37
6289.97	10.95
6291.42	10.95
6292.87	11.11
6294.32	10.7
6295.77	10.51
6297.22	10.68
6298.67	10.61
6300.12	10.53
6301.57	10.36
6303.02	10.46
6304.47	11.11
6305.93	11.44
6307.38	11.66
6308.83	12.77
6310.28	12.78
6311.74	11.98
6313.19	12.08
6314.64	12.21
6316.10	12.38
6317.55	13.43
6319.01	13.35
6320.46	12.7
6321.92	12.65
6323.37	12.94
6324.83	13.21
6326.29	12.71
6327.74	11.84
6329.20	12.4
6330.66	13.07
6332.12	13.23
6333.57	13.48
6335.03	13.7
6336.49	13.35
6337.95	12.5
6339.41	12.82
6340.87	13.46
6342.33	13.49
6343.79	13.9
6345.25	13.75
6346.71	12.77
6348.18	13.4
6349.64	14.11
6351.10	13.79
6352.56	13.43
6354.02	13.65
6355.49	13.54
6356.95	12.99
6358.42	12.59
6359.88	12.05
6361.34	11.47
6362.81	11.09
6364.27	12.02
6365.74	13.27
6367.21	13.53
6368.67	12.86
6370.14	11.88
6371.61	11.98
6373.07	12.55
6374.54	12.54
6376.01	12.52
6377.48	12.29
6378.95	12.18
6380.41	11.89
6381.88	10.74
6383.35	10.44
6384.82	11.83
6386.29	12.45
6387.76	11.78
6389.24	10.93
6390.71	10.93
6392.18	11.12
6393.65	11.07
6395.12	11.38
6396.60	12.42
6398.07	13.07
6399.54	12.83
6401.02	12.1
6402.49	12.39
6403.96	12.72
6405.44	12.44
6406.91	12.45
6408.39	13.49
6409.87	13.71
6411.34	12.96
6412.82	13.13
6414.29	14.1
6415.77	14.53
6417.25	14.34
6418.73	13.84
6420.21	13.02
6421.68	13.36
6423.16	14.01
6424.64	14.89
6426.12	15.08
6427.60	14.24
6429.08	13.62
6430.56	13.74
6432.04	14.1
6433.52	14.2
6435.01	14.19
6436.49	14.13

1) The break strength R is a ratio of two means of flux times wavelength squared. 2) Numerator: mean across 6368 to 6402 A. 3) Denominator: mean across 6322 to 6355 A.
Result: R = 0.91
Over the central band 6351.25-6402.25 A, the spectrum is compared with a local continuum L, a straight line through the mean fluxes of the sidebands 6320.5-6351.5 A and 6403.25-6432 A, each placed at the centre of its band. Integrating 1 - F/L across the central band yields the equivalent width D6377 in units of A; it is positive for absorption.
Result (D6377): 4.7 A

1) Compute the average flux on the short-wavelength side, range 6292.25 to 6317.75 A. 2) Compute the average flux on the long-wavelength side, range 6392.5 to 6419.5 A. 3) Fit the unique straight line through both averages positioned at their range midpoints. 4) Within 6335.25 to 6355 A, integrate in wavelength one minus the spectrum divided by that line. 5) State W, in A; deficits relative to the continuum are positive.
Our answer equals -2.3 A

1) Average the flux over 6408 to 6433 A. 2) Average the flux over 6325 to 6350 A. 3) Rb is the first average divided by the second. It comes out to 1.1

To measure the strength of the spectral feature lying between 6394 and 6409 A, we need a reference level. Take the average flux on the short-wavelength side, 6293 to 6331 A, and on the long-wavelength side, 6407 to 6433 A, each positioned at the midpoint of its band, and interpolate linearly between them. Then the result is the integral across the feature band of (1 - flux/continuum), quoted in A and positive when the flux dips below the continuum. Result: 1.16 A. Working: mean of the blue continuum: 11.9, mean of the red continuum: 13.9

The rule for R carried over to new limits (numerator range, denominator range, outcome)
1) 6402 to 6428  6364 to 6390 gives 1.14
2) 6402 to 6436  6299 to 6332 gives 1.16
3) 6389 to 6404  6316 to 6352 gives 0.92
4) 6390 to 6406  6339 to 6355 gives 0.91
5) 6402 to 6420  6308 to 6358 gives 1.05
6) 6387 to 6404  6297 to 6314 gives 1.07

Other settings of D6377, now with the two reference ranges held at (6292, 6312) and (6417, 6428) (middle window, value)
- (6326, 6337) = -1.0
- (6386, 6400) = 1.7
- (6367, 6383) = 0.9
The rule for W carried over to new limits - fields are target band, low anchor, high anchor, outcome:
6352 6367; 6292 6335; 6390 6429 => -0.1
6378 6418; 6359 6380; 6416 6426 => 2.8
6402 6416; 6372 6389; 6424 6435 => 0.1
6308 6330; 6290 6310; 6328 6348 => -1.0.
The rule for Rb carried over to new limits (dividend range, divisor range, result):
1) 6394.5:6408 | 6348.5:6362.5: 0.96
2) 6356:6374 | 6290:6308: 1.14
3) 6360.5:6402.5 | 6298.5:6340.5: 0.97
